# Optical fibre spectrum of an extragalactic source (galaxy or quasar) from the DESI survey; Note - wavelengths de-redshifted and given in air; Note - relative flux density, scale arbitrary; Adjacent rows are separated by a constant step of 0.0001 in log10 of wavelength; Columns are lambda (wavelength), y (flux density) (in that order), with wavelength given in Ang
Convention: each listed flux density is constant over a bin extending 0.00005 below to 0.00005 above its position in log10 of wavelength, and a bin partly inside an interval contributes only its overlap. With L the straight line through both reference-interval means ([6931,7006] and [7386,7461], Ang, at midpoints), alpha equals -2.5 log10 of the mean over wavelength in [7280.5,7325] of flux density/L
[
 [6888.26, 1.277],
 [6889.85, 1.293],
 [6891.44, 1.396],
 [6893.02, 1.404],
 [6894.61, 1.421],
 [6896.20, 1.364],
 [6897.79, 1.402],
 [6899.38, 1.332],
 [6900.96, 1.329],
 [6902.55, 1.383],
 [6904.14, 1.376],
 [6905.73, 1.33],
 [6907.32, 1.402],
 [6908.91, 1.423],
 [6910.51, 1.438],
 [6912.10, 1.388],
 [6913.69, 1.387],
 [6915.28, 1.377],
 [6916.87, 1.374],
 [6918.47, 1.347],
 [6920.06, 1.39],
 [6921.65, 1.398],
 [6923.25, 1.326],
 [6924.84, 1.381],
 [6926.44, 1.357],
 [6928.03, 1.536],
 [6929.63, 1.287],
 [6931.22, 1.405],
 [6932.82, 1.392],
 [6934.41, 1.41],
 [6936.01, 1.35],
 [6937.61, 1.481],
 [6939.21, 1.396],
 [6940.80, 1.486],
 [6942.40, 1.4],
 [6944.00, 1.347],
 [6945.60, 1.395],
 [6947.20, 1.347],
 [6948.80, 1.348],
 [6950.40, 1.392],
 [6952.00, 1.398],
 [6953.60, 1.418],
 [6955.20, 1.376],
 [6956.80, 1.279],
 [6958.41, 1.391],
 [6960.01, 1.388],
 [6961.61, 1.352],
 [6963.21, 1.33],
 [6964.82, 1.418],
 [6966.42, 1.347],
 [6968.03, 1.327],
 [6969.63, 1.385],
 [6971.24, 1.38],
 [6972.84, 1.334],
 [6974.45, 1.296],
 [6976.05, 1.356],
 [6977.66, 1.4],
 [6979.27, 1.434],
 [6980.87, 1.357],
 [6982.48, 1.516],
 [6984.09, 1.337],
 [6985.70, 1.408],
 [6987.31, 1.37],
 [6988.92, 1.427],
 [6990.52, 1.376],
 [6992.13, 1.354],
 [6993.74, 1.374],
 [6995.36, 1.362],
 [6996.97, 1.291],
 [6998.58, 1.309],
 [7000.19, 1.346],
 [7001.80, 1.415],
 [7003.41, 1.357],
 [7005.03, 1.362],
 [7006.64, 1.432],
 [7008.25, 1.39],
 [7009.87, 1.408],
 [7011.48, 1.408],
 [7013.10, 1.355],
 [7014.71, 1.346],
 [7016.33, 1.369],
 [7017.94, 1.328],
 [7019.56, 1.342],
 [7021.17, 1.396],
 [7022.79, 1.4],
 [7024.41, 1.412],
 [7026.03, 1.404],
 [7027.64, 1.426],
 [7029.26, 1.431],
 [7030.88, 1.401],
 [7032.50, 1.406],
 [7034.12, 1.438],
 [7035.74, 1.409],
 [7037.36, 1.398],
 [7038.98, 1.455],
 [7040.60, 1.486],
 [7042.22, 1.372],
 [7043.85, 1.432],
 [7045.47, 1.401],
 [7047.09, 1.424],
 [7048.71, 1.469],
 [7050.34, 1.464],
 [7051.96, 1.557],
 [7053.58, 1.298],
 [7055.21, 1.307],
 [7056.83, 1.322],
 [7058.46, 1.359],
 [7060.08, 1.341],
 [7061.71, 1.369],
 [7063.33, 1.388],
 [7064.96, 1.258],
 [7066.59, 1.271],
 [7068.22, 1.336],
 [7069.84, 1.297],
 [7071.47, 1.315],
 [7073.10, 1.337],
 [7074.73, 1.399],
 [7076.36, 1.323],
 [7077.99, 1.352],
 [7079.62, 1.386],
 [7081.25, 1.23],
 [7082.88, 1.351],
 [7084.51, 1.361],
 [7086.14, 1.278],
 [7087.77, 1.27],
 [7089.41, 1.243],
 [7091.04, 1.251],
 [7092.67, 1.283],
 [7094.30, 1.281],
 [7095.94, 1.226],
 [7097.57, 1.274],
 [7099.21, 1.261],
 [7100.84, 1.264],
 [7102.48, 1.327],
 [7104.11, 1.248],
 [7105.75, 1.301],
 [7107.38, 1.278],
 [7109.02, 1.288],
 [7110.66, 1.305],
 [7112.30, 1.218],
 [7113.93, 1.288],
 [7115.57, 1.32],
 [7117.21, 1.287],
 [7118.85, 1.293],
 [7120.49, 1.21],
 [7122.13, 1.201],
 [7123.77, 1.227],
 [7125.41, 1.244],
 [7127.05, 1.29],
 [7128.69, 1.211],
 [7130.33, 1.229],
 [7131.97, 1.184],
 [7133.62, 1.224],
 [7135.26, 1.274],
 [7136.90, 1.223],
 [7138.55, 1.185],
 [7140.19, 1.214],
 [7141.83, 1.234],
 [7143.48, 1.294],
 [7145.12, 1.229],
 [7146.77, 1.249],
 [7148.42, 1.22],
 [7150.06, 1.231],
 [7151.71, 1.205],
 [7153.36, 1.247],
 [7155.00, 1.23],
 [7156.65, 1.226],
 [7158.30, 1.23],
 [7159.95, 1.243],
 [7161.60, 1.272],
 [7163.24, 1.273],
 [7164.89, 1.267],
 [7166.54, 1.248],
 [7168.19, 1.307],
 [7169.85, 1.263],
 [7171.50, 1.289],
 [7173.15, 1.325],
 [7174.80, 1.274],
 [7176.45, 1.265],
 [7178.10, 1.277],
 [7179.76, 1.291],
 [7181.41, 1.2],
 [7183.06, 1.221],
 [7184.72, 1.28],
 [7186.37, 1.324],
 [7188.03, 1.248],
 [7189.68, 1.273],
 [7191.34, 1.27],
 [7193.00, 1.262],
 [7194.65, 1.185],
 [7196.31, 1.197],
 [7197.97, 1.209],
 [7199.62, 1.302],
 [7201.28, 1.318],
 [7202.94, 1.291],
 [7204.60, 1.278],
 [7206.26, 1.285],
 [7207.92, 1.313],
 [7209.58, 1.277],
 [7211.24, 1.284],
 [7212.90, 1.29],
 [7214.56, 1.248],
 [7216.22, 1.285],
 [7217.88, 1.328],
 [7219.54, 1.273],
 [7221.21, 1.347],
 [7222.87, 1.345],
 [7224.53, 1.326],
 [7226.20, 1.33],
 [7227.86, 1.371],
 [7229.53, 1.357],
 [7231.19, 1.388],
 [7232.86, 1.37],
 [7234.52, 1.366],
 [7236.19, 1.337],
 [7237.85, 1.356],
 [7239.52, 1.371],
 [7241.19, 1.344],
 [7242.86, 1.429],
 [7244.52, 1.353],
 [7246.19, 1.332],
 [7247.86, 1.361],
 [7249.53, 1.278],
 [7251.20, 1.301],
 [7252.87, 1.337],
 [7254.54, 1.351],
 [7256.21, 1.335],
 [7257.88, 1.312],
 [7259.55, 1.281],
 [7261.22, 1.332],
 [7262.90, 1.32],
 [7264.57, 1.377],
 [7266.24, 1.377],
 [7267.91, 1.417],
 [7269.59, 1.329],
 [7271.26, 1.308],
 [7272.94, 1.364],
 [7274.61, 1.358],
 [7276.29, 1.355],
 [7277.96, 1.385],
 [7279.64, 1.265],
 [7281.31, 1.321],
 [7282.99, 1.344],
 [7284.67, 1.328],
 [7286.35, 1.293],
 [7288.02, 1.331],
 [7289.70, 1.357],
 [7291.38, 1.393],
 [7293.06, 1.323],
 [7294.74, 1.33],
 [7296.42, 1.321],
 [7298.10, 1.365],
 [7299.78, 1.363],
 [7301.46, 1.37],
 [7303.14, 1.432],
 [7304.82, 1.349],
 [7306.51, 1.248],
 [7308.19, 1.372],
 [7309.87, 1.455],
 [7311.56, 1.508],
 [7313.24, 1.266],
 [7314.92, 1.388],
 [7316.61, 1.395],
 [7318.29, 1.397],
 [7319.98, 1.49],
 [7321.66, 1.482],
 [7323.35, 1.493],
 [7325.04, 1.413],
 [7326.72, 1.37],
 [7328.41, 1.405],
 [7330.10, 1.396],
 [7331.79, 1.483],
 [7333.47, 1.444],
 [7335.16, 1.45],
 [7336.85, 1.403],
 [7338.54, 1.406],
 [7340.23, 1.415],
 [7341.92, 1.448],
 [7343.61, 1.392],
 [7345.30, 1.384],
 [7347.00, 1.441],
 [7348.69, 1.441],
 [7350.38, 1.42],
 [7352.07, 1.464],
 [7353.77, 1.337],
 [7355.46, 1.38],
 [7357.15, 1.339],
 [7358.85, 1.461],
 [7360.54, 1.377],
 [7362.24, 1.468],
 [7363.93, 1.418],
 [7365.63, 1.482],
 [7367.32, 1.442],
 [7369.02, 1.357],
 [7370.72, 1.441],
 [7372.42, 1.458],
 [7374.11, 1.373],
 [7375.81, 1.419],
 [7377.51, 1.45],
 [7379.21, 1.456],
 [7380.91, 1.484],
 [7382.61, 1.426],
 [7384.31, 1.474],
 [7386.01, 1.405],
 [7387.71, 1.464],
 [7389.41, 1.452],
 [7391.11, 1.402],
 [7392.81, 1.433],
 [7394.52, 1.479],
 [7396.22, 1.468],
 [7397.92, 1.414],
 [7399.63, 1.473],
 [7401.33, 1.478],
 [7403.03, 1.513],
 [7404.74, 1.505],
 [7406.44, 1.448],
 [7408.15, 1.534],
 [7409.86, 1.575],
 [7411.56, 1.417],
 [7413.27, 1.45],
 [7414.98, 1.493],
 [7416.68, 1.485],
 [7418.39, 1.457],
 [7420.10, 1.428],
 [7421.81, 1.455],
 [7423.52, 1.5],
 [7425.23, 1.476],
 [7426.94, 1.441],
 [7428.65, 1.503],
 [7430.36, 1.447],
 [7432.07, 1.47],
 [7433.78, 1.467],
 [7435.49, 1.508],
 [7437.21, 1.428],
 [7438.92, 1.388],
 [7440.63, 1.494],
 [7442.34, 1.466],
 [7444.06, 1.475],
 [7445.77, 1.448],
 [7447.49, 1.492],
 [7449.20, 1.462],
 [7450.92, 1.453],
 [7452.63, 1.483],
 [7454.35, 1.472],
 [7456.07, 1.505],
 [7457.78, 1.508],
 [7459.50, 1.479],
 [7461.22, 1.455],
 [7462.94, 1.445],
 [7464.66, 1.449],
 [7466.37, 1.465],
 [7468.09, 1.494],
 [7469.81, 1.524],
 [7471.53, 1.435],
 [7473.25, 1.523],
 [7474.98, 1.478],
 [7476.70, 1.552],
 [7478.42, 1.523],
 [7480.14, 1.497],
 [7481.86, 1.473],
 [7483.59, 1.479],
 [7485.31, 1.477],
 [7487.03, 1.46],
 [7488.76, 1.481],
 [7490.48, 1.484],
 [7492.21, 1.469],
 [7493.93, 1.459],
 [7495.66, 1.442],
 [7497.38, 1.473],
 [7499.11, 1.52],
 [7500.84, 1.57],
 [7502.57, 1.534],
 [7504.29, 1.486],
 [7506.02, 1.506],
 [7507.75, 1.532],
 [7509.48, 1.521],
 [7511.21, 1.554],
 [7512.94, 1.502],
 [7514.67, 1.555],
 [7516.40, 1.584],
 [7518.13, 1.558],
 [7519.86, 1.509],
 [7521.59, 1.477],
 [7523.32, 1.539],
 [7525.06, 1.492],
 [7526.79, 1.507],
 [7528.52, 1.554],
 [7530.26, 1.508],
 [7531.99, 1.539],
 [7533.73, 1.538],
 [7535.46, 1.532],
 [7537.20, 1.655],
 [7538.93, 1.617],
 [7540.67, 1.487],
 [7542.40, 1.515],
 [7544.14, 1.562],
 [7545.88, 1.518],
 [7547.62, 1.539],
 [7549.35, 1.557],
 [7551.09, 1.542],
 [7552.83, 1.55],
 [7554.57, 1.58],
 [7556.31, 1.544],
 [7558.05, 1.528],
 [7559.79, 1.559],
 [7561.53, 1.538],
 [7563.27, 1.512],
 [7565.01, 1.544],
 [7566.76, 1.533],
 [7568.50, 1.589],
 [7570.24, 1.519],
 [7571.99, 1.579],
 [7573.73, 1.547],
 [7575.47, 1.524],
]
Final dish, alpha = 0.05 mag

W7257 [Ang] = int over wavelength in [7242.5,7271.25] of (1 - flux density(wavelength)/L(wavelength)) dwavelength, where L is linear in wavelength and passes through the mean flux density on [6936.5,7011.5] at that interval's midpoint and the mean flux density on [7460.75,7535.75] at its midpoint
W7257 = 2.1 Ang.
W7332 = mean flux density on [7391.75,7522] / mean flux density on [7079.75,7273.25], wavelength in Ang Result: 1.15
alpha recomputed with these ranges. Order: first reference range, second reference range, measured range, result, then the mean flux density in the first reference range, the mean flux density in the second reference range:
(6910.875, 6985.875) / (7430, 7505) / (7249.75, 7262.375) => 0.10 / 1.38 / 1.48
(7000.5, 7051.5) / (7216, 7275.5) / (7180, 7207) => 0.08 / 1.4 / 1.34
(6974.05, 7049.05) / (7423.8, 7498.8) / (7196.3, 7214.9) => 0.12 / 1.39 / 1.48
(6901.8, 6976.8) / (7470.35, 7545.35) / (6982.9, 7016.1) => 0.02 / 1.38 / 1.52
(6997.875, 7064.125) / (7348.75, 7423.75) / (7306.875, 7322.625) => 0.02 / 1.39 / 1.45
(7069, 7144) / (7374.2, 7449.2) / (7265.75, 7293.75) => 0.03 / 1.27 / 1.46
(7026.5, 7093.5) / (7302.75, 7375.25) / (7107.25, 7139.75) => 0.11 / 1.36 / 1.41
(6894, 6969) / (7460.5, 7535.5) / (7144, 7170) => 0.15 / 1.38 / 1.5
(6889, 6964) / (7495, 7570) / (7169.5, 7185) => 0.14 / 1.38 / 1.54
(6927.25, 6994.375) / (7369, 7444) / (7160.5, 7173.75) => 0.11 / 1.38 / 1.46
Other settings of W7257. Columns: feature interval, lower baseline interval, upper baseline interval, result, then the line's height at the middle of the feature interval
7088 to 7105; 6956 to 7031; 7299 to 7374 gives 1.5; 1.39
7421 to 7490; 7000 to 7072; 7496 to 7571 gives 1.7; 1.51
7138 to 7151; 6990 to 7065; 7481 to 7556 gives 1.7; 1.42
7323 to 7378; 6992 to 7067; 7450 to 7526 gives 1.7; 1.46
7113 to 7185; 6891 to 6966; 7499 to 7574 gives 9.5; 1.44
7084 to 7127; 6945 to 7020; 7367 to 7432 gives 3.9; 1.4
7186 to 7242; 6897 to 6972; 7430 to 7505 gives 5.0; 1.43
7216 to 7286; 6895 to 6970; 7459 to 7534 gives 5.2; 1.45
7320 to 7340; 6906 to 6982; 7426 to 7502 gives 0.3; 1.45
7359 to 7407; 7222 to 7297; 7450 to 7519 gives -0.6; 1.43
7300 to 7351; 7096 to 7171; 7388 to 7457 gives -0.6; 1.4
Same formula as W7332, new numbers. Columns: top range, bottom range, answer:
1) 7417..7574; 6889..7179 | 1.12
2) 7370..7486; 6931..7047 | 1.06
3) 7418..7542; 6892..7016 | 1.08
